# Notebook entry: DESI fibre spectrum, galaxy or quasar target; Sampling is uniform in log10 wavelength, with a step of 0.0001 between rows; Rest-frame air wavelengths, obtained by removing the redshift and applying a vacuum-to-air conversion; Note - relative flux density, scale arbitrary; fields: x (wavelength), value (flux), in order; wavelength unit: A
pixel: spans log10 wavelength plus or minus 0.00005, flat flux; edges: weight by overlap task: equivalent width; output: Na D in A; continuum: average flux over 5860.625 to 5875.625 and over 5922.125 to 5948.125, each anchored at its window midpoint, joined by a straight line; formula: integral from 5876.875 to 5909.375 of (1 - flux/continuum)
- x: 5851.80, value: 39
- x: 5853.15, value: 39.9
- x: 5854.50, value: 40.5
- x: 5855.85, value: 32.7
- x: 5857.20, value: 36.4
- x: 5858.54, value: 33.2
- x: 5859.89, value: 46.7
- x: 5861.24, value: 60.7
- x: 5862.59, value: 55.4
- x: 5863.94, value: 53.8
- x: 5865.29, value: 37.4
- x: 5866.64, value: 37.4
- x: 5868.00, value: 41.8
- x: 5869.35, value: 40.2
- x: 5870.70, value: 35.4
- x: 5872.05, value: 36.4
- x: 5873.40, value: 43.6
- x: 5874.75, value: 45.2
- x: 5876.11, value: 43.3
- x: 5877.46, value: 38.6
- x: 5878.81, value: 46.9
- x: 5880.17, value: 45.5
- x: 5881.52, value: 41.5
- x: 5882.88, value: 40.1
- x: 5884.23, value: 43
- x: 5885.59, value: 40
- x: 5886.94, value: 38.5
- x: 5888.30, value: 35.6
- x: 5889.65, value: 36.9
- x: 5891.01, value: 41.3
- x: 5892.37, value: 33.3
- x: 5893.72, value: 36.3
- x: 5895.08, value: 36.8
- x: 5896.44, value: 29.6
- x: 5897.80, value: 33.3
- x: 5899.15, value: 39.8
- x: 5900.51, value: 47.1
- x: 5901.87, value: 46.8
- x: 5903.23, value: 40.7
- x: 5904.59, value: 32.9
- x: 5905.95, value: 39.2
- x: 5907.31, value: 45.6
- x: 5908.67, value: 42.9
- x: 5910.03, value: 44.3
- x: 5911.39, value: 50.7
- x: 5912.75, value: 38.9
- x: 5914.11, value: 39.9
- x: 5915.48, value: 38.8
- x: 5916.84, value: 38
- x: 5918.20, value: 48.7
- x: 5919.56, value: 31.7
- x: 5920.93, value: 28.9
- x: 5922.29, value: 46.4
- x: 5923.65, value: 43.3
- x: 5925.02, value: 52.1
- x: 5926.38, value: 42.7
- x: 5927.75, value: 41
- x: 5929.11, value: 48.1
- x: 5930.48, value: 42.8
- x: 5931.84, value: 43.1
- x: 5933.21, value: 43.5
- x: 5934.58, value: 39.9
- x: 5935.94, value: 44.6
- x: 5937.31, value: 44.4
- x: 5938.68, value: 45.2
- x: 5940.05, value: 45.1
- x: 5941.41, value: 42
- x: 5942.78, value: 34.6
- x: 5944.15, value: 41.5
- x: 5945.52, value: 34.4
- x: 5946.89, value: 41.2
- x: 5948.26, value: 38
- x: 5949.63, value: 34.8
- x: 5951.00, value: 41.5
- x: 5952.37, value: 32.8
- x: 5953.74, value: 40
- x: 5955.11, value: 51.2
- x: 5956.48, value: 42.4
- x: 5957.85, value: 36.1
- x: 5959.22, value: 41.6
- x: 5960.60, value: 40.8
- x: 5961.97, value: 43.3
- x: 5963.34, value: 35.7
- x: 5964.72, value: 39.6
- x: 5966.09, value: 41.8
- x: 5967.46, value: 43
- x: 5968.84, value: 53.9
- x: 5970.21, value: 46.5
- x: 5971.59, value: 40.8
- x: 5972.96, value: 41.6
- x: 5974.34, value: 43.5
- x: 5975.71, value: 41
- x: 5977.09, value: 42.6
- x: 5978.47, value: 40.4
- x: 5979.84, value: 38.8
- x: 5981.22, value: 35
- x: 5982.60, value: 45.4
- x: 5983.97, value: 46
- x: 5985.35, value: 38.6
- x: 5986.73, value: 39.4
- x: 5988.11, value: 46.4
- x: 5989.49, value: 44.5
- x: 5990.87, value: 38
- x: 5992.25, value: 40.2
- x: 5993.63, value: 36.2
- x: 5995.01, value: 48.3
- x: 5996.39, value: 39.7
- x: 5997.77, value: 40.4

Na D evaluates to 3.0 A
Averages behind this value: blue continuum 44.2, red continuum 42.8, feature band 39.7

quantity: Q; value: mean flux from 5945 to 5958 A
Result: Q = 39.4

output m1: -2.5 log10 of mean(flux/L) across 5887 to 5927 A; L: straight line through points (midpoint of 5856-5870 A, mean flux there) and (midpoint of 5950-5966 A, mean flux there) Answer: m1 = 0.057 mag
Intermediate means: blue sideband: 43.9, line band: 40.1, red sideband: 40.4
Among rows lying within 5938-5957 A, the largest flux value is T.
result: 51.2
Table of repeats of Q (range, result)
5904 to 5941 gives 42.3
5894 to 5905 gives 38.4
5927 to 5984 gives 41.6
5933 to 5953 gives 40.2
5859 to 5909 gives 41.3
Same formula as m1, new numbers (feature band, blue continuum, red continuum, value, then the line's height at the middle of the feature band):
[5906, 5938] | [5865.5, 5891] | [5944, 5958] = -0.07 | 39.9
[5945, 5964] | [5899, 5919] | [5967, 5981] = 0.08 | 42.7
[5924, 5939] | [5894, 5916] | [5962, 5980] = -0.08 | 41.2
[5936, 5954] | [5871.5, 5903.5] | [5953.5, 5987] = 0.04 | 41.4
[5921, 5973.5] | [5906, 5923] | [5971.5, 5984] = -0.02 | 41.3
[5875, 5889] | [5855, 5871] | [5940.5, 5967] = 0.02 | 42.1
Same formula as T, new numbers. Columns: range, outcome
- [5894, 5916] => 50.7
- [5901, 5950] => 52.1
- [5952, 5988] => 53.9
